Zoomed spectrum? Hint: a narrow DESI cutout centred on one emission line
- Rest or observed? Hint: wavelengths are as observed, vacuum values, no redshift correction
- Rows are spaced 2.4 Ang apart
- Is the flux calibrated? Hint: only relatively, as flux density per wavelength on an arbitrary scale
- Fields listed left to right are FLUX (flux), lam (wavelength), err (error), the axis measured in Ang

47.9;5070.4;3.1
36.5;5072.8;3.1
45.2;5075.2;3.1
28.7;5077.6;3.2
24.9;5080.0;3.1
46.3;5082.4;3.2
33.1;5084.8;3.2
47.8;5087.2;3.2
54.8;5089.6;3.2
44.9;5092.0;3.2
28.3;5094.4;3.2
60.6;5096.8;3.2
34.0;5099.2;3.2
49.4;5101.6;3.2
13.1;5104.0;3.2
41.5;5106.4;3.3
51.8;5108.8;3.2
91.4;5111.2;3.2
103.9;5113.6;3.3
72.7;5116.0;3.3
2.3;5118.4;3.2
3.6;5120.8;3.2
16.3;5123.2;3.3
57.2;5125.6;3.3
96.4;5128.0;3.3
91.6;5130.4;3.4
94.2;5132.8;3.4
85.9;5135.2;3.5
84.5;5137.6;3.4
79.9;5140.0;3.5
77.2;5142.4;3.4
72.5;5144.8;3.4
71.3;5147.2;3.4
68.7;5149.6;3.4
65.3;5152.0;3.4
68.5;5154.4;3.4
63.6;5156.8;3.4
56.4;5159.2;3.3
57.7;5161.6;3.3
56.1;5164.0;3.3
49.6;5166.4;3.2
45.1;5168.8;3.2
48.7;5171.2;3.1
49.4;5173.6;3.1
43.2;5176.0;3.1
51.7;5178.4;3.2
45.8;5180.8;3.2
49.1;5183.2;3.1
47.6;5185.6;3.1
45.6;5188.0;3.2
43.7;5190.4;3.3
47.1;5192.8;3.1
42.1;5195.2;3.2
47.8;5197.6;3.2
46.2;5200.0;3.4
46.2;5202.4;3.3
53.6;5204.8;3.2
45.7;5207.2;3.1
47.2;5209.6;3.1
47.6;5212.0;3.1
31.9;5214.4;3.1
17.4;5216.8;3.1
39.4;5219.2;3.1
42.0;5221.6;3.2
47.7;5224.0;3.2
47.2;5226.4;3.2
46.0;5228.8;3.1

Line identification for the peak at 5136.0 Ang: Lyman alpha 1216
